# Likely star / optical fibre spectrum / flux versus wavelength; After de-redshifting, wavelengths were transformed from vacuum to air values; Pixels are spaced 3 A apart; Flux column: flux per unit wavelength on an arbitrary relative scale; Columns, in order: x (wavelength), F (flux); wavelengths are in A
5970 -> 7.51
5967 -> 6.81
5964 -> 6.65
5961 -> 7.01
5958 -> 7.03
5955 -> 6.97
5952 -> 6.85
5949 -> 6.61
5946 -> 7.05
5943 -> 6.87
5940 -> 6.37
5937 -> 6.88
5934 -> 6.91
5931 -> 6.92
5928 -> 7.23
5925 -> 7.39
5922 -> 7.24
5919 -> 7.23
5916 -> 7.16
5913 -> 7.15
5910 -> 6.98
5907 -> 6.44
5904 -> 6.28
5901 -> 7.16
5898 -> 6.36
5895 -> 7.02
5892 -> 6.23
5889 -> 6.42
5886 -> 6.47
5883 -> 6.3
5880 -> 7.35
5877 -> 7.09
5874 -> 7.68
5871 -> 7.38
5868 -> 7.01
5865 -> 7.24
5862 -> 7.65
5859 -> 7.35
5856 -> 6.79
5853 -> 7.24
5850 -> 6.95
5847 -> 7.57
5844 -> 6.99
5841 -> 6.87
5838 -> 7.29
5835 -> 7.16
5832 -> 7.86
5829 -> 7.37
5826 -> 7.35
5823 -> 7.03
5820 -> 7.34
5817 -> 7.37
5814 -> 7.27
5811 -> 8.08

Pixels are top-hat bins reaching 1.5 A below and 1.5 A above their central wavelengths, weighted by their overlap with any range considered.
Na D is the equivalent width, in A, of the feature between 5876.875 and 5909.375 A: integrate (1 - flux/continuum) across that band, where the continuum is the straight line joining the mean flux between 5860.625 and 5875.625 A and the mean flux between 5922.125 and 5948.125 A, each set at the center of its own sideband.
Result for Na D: 2.66 A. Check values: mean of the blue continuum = 7.39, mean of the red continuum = 6.96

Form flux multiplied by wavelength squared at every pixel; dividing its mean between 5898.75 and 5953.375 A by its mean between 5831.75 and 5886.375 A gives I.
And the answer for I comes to 1.0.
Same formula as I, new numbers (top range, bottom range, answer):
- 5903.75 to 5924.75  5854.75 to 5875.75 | 0.97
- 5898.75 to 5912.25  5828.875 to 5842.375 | 0.94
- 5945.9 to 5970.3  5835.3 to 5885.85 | 1.00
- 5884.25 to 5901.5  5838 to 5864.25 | 0.93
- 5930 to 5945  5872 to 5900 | 1.02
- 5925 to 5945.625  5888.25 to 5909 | 1.06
